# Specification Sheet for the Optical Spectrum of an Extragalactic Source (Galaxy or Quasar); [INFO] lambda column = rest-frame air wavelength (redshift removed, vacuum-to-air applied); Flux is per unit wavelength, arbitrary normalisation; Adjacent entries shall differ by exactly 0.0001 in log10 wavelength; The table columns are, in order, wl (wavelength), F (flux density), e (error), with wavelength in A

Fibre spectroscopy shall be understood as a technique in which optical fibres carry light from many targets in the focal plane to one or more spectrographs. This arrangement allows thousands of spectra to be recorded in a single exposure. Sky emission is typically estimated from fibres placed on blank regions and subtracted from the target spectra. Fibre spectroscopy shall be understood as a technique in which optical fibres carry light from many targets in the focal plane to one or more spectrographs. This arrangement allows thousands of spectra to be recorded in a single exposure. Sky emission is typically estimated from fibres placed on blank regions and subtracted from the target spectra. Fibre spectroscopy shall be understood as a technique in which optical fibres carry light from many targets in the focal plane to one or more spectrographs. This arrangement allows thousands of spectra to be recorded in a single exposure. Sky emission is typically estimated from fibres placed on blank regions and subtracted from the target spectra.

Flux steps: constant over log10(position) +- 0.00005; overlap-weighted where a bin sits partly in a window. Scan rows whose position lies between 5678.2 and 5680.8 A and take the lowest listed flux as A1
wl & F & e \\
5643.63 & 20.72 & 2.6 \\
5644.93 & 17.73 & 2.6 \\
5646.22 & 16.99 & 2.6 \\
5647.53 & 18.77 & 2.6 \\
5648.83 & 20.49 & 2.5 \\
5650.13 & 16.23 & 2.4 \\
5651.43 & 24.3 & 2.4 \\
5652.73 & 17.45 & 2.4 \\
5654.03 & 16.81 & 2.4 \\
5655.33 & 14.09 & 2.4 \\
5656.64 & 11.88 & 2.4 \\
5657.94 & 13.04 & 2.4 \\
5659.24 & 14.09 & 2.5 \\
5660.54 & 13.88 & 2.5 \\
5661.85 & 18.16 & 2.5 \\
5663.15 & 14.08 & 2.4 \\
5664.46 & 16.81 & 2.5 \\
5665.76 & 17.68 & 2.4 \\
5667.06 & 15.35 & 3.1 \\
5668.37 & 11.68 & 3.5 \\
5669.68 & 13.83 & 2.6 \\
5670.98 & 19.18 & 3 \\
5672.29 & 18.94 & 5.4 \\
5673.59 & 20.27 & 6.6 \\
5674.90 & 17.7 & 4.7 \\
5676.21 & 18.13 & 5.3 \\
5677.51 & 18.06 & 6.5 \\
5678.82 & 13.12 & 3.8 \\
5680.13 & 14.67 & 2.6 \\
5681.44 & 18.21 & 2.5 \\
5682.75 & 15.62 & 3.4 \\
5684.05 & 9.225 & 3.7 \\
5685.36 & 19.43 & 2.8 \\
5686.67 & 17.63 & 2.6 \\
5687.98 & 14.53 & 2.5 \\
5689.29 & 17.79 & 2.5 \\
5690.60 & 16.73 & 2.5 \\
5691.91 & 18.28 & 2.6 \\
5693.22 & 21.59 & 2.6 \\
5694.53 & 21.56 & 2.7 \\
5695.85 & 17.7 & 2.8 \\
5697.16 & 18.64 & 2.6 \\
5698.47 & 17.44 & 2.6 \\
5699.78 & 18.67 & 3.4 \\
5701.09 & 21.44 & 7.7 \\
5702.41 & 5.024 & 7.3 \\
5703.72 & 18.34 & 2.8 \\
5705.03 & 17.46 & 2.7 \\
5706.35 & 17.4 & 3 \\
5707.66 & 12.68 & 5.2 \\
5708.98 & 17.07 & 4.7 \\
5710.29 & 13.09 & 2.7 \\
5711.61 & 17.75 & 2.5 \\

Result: 13.12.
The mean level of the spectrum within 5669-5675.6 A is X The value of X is 18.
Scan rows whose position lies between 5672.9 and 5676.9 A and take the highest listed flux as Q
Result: 20.27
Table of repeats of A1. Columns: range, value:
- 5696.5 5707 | 5.024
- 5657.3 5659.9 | 13.04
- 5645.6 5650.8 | 16.23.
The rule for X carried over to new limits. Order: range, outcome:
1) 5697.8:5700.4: 18.1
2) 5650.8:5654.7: 19.5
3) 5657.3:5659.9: 13.6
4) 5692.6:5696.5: 20.2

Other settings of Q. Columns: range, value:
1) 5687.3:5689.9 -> 17.79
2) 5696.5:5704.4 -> 21.44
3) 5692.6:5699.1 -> 21.59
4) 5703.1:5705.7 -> 18.34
